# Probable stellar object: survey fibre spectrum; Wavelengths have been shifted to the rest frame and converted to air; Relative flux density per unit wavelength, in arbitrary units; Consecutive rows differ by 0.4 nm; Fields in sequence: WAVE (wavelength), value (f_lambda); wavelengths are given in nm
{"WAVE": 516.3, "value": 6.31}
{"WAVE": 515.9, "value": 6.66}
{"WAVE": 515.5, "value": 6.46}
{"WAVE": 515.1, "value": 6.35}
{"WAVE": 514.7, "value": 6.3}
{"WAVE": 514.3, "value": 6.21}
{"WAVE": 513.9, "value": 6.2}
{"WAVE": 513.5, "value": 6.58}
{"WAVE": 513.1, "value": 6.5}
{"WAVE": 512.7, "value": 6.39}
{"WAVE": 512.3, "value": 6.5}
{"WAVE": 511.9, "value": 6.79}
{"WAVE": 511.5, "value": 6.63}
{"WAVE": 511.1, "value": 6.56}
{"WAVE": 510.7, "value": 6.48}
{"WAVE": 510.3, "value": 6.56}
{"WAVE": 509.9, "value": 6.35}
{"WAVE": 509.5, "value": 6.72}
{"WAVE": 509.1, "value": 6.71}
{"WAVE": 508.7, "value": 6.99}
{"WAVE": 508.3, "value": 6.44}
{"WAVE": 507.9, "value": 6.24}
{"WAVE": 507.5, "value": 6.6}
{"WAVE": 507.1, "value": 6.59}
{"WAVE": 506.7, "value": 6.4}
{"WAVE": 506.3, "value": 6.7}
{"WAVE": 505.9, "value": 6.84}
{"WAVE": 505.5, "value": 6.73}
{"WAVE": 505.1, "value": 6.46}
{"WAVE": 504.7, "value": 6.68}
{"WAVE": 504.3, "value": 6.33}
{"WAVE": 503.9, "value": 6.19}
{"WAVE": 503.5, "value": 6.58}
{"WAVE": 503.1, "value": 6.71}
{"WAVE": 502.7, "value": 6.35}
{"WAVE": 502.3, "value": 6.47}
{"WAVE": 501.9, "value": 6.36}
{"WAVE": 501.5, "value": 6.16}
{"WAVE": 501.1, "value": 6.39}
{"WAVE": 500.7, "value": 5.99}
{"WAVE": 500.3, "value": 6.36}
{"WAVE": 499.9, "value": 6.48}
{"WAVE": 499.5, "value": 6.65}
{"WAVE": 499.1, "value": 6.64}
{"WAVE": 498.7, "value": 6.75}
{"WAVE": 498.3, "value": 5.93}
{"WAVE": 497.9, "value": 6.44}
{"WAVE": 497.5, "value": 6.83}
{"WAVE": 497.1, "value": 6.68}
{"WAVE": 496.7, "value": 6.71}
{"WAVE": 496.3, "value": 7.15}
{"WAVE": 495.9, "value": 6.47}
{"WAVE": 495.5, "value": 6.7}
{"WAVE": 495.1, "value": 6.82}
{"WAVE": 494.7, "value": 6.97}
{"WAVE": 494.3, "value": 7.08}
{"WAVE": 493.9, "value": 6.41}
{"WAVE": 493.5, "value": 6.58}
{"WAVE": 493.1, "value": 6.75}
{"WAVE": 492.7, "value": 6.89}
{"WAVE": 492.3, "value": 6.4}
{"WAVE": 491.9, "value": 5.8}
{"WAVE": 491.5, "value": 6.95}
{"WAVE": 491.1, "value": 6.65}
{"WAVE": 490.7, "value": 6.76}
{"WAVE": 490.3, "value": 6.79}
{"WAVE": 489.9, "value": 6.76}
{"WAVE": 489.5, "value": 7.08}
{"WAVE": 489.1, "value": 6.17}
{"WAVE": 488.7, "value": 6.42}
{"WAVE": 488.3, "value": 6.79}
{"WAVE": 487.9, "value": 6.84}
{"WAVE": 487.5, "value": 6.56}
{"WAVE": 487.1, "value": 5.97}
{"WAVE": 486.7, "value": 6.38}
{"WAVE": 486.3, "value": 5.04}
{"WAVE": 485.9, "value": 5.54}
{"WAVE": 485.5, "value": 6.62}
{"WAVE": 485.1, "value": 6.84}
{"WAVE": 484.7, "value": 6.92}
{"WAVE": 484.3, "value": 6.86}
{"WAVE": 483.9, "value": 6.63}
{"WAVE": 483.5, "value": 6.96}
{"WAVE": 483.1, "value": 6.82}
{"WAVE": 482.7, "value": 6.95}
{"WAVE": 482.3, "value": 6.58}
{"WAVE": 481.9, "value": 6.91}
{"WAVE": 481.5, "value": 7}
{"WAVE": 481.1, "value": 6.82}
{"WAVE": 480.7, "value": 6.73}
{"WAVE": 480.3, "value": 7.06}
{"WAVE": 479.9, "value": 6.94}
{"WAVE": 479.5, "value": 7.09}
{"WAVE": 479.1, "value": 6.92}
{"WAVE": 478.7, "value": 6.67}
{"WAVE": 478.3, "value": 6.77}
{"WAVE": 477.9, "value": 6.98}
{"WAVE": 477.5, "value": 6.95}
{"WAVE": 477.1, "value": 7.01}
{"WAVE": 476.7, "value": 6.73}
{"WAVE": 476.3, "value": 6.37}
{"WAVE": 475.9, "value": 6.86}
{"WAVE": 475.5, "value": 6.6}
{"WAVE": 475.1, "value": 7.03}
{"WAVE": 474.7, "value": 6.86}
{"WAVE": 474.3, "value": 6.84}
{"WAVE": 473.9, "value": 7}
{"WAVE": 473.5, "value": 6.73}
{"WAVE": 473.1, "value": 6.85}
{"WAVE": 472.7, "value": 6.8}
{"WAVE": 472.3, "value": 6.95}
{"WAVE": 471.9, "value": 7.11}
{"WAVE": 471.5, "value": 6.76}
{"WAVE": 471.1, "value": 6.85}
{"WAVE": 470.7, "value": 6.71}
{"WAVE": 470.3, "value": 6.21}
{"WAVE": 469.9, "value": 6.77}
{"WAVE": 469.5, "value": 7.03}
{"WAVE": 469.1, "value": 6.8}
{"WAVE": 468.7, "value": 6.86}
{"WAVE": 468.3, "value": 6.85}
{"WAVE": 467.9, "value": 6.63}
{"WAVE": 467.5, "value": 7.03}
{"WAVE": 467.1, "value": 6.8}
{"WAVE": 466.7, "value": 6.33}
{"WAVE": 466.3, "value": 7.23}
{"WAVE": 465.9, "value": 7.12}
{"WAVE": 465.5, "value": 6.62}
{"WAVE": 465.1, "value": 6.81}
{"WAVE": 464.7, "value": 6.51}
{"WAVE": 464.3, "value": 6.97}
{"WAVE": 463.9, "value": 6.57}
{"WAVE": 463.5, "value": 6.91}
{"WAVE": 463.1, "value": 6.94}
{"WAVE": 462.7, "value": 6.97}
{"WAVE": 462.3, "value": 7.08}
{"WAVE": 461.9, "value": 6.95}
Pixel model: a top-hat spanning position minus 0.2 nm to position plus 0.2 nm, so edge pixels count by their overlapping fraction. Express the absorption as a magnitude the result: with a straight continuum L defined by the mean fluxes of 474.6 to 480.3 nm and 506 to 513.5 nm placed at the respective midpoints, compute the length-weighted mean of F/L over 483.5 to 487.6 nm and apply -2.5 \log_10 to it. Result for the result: 0.069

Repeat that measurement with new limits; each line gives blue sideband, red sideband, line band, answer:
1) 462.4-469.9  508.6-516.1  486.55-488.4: 0.03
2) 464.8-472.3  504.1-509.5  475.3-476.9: 0.02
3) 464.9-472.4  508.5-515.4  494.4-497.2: -0.03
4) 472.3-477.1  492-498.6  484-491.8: 0.03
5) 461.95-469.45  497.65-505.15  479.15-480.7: -0.05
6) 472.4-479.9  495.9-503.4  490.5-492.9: 0.01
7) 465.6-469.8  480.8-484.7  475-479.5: 0.00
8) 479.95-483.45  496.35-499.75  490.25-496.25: 0.00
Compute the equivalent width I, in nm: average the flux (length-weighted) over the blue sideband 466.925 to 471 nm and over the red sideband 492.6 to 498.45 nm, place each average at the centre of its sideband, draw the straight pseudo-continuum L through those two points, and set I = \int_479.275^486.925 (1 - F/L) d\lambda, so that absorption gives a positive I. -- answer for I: 0.07 nm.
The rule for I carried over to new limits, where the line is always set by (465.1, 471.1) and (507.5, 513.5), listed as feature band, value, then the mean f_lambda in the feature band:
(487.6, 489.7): 0.01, 6.66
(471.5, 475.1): -0.07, 6.89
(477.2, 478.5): -0.03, 6.91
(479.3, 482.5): -0.08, 6.89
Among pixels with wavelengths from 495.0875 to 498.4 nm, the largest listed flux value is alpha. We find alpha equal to 7.15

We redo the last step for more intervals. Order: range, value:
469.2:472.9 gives 7.11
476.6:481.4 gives 7.09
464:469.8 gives 7.23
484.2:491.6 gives 7.08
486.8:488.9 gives 6.84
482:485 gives 6.96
